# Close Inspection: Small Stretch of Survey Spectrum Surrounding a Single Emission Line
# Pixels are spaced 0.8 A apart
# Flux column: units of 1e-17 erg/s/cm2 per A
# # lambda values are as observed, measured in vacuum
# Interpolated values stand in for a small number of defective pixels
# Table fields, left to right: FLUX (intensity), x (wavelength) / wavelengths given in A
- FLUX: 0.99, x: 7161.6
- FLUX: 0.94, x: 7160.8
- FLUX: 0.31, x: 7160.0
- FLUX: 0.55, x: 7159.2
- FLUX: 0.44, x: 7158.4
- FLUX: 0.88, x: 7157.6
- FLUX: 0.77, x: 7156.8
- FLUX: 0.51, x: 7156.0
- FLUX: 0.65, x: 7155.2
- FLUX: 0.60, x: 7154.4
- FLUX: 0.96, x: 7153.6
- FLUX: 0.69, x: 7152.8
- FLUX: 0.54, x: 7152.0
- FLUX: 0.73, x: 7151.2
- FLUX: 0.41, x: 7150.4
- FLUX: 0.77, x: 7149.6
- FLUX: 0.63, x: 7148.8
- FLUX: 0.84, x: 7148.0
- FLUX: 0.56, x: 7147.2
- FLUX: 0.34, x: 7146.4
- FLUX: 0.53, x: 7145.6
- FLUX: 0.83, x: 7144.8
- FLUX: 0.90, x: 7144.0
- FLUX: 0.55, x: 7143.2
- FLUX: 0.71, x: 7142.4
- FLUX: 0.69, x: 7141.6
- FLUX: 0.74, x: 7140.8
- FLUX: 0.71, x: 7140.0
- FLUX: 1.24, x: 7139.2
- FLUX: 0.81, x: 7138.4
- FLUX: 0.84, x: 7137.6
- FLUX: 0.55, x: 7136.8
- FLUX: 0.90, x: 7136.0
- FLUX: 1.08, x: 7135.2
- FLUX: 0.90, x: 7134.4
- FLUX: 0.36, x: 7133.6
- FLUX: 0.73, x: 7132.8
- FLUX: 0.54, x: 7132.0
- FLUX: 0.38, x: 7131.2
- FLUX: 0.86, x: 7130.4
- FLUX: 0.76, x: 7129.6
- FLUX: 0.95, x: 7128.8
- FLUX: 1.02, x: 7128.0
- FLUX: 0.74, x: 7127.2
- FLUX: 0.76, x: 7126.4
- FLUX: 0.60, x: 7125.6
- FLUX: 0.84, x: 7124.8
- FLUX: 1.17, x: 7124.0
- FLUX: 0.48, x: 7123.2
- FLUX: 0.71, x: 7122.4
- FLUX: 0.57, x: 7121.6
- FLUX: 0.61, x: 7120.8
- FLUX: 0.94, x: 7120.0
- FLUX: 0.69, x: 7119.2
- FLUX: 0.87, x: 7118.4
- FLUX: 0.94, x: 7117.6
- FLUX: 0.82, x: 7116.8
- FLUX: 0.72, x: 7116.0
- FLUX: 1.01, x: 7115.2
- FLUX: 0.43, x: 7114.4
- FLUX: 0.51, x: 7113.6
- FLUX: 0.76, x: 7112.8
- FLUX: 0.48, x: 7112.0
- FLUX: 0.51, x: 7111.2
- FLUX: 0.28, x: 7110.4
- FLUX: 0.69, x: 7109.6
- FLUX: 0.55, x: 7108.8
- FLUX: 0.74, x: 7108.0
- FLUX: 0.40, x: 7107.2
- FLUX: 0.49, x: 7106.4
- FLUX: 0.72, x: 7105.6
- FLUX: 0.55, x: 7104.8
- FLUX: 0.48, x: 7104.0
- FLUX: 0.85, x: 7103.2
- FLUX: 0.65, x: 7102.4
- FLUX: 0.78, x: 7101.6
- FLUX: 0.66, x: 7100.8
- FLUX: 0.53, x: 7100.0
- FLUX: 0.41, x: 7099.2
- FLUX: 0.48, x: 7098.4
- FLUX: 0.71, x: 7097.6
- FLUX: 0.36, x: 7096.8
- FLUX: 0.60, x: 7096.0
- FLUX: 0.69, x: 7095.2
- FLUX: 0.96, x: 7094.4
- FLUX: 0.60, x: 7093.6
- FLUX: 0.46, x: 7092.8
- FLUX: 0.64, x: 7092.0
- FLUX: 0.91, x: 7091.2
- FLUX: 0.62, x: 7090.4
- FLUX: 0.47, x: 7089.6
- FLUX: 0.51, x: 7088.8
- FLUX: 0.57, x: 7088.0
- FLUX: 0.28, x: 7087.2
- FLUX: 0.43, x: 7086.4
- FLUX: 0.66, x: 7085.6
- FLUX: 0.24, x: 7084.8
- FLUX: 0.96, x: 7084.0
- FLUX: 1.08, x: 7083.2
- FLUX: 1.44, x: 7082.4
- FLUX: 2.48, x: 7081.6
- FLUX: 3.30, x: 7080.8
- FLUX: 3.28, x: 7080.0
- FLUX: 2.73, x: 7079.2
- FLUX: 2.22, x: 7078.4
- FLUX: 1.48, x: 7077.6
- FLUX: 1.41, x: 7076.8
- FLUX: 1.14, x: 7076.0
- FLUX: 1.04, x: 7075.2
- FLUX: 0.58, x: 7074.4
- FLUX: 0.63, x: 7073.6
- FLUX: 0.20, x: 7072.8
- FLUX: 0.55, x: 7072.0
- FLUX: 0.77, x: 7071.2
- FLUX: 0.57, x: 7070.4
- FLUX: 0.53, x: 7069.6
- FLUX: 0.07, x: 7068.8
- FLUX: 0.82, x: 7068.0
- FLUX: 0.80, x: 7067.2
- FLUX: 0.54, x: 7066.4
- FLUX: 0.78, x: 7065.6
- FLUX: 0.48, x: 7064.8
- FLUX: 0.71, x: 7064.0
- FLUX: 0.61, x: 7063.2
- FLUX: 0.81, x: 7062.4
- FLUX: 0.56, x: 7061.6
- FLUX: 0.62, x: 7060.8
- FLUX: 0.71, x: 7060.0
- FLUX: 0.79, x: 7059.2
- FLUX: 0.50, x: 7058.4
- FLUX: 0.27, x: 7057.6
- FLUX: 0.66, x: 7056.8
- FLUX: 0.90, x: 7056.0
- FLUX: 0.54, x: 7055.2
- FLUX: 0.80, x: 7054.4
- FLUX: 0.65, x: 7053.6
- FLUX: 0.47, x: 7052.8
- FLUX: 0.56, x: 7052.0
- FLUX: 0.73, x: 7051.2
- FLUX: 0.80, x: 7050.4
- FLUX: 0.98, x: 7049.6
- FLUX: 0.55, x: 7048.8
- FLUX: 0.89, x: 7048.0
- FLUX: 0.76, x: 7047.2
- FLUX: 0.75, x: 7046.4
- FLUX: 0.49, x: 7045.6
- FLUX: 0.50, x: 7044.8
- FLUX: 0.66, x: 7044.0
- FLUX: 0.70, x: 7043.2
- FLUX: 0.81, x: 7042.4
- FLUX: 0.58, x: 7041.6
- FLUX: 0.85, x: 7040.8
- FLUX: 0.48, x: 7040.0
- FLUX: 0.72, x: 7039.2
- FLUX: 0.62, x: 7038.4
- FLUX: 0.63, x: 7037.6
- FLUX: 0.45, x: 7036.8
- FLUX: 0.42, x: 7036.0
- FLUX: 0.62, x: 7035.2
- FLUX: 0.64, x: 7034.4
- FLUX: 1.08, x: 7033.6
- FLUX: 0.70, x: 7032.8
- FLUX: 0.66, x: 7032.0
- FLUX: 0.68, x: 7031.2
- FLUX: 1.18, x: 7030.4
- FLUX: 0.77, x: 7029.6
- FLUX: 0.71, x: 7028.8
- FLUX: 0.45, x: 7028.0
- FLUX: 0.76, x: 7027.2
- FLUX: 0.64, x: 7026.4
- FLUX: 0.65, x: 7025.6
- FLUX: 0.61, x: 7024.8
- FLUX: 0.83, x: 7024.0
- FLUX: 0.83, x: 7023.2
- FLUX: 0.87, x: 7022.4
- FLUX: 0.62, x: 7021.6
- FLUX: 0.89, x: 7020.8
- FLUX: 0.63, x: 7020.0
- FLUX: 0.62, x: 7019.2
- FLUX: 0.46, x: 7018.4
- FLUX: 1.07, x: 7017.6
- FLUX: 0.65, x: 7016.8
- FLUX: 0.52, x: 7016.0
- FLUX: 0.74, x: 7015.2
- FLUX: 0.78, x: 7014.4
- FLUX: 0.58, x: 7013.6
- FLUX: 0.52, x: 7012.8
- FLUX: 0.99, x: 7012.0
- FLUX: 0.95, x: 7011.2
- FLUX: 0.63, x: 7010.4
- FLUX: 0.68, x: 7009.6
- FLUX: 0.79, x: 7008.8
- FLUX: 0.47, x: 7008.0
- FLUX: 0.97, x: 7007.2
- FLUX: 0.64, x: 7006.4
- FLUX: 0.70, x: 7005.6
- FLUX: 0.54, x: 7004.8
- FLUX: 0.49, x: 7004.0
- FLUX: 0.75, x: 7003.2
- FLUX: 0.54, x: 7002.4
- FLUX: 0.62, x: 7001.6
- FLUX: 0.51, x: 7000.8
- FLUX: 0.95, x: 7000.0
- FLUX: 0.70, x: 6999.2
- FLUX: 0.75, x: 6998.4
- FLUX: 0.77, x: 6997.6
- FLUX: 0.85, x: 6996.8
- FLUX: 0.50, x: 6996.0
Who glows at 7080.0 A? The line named H-gamma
